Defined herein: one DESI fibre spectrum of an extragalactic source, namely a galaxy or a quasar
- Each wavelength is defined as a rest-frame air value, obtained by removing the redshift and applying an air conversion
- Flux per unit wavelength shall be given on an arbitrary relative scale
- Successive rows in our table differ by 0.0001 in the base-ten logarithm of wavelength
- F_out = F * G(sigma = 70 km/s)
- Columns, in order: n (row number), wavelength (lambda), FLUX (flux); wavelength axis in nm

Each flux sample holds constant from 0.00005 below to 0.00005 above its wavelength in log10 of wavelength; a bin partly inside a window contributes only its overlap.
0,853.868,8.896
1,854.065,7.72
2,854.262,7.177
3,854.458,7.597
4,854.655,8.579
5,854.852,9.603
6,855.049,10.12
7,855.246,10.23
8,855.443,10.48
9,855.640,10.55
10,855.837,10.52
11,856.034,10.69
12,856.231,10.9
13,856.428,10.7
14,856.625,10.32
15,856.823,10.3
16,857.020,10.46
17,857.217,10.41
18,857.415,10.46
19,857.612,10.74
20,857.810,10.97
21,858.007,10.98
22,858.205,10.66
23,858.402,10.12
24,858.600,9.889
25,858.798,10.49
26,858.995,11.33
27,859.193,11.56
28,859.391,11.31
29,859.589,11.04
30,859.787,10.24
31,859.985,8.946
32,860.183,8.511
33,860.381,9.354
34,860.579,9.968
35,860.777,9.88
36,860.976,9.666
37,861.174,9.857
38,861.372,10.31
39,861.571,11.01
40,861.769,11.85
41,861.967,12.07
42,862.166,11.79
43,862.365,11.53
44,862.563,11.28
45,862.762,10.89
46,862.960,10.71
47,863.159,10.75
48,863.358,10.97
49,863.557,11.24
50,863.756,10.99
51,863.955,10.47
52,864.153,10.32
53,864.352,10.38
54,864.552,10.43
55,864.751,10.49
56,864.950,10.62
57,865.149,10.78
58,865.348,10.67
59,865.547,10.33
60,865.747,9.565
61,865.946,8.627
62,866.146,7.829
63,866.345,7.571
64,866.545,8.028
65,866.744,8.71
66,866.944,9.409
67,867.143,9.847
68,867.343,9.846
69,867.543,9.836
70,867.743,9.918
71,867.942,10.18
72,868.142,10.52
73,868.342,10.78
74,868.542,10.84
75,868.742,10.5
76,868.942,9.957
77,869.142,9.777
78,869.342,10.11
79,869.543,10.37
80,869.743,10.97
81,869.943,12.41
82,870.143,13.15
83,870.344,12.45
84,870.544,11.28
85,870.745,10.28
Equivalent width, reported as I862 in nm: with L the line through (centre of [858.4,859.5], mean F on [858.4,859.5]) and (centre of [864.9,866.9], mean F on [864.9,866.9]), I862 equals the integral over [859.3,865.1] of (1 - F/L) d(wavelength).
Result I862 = -0.30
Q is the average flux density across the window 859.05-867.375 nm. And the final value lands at 10.2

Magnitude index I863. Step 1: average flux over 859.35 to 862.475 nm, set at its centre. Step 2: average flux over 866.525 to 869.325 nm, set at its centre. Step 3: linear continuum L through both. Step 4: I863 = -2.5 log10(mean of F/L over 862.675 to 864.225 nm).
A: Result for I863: -0.06 mag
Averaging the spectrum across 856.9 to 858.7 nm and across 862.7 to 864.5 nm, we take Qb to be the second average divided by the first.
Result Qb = 1.02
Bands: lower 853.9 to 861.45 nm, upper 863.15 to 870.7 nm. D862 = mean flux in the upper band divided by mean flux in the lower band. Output 1.0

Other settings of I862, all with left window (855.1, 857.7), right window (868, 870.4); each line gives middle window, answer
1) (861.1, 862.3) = -0.055 nm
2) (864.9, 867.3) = 0.337 nm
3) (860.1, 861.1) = 0.108 nm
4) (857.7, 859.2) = -0.017 nm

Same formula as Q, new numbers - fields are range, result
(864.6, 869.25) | 9.78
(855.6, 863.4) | 10.6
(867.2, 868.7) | 10.3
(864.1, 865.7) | 10.5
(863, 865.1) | 10.7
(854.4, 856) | 9.8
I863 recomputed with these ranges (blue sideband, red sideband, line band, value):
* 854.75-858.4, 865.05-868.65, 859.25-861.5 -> 0.02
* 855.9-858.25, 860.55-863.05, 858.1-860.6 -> 0.05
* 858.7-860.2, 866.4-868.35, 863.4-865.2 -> -0.07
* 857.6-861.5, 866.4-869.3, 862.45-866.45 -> -0.02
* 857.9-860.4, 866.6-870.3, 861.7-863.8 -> -0.09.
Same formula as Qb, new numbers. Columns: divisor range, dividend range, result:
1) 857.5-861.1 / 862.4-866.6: 0.99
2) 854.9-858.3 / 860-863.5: 1.00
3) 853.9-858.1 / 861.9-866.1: 1.07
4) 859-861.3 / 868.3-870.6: 1.10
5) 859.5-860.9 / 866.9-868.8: 1.05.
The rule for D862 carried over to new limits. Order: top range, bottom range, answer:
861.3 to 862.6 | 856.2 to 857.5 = 1.09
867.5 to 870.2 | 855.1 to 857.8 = 1.01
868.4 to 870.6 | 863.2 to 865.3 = 1.04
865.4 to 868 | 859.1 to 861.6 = 0.91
